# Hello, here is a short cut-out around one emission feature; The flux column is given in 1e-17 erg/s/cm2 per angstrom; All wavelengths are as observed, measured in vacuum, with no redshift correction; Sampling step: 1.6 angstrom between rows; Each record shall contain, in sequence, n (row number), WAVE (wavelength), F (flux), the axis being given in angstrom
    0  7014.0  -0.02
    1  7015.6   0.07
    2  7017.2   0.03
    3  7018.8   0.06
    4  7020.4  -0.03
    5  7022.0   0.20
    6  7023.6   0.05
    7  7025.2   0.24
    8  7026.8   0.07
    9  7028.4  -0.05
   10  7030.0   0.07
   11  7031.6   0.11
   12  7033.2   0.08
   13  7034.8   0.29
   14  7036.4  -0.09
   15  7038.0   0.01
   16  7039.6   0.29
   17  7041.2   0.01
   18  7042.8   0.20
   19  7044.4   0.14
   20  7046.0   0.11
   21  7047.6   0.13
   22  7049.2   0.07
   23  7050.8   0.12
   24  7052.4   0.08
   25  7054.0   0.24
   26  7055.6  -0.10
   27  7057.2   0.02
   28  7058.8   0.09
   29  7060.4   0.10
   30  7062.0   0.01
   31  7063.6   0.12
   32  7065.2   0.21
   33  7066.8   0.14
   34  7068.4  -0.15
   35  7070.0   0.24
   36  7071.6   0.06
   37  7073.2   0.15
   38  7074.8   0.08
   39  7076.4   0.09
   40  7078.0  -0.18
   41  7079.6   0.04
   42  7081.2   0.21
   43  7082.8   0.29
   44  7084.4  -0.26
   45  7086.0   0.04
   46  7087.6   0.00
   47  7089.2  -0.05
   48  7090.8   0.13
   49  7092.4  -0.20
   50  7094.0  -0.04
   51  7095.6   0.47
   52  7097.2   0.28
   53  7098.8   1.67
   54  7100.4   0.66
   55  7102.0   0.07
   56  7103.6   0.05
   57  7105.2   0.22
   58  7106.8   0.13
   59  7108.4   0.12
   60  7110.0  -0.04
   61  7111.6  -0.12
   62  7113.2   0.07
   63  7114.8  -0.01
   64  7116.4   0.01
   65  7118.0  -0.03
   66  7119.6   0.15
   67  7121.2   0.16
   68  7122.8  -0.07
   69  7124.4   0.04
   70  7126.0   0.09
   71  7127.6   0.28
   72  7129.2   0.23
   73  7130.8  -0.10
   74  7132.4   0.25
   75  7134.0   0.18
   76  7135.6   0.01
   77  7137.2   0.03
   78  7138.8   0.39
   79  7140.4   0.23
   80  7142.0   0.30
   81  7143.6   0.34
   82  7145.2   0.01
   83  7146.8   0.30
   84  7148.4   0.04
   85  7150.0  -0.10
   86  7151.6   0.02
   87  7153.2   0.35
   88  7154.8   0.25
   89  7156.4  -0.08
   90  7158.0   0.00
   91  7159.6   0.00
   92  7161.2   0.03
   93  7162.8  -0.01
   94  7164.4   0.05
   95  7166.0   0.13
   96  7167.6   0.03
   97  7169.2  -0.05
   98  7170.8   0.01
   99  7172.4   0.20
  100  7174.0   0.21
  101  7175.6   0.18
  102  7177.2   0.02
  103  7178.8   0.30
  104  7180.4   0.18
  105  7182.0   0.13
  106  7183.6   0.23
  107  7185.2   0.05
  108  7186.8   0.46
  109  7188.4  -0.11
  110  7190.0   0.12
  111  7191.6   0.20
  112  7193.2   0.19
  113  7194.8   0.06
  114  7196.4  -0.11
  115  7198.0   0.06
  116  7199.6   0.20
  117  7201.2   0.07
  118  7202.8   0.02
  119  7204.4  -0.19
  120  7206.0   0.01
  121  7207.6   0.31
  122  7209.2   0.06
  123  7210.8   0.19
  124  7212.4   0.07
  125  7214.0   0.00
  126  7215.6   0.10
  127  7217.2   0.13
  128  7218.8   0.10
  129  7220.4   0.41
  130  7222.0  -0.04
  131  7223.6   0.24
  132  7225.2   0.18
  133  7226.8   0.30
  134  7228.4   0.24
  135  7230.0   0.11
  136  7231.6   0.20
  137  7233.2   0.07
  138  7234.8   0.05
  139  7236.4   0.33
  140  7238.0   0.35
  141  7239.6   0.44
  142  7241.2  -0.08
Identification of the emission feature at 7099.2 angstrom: H-alpha 6563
